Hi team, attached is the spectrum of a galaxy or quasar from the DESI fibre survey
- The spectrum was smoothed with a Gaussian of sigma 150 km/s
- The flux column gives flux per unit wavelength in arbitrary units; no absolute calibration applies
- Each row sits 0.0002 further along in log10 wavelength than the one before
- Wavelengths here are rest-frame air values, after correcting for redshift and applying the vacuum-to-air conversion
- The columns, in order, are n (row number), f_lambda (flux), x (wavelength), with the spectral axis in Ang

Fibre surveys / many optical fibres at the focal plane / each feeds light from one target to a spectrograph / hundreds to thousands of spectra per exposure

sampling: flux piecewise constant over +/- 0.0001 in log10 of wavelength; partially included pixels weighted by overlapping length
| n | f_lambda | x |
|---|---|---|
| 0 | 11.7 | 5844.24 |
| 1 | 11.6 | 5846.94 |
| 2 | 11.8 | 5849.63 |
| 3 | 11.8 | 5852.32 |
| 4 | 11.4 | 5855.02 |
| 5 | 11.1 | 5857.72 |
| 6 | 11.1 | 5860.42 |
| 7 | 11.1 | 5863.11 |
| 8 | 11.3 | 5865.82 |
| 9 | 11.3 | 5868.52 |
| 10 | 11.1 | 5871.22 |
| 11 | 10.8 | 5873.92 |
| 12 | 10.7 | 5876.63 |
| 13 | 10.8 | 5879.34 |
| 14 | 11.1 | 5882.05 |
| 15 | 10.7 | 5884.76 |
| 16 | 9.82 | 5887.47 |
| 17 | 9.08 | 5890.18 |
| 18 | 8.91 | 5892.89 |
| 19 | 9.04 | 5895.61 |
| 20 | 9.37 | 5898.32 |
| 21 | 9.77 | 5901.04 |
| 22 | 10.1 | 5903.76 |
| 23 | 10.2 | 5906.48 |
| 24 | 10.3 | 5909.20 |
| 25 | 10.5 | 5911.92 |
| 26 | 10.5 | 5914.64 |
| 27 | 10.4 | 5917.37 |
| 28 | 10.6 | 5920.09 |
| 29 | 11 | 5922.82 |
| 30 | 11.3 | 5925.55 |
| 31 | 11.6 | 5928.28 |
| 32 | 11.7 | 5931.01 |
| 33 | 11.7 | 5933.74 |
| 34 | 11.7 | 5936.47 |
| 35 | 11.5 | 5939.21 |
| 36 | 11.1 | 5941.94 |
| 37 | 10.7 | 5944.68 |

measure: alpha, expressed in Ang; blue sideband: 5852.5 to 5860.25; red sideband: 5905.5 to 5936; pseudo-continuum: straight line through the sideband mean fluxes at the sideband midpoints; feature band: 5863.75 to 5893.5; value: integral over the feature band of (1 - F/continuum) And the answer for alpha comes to 1.6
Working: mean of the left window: 11.3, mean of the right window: 10.9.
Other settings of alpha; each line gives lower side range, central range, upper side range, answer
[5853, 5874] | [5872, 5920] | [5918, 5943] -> 4.7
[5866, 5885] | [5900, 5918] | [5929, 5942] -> 1.7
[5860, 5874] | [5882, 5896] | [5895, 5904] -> 0.5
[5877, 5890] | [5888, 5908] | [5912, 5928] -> 2.0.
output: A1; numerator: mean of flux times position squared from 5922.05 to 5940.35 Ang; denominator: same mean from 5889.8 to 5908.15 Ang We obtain 1.22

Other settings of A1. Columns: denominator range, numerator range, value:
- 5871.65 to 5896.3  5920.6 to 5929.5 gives 1.12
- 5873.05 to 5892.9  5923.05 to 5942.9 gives 1.13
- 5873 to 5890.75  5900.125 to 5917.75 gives 0.99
